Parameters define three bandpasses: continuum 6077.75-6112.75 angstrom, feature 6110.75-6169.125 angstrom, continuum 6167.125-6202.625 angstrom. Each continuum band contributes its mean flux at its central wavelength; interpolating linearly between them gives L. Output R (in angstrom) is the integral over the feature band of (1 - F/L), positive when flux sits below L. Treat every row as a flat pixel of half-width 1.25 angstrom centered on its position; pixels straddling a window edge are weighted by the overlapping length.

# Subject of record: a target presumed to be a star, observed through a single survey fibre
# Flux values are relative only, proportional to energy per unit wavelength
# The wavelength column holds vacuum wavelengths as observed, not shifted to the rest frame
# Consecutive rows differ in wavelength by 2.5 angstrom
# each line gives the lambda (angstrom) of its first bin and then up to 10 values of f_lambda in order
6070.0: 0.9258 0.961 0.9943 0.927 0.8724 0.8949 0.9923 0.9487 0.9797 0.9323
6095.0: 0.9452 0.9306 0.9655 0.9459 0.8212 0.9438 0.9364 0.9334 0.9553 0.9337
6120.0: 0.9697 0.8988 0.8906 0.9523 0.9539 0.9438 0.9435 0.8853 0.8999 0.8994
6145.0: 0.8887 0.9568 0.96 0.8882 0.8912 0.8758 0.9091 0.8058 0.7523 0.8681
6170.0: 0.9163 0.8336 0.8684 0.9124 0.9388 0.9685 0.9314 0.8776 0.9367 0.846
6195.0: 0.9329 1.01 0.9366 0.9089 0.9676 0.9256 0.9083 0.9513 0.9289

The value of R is 1.0 angstrom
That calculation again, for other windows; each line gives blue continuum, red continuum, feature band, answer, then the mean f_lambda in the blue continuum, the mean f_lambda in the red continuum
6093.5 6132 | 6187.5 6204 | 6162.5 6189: 1.24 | 0.932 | 0.925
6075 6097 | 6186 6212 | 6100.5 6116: 0.21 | 0.94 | 0.926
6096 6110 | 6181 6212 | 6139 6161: 0.45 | 0.923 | 0.93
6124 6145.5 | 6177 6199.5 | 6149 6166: 0.99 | 0.919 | 0.929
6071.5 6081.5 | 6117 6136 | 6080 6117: 0.05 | 0.937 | 0.936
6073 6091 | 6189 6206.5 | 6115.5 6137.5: 0.16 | 0.944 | 0.934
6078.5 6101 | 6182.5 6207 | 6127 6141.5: 0.11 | 0.94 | 0.93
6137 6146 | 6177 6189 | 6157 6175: 1.22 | 0.894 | 0.927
